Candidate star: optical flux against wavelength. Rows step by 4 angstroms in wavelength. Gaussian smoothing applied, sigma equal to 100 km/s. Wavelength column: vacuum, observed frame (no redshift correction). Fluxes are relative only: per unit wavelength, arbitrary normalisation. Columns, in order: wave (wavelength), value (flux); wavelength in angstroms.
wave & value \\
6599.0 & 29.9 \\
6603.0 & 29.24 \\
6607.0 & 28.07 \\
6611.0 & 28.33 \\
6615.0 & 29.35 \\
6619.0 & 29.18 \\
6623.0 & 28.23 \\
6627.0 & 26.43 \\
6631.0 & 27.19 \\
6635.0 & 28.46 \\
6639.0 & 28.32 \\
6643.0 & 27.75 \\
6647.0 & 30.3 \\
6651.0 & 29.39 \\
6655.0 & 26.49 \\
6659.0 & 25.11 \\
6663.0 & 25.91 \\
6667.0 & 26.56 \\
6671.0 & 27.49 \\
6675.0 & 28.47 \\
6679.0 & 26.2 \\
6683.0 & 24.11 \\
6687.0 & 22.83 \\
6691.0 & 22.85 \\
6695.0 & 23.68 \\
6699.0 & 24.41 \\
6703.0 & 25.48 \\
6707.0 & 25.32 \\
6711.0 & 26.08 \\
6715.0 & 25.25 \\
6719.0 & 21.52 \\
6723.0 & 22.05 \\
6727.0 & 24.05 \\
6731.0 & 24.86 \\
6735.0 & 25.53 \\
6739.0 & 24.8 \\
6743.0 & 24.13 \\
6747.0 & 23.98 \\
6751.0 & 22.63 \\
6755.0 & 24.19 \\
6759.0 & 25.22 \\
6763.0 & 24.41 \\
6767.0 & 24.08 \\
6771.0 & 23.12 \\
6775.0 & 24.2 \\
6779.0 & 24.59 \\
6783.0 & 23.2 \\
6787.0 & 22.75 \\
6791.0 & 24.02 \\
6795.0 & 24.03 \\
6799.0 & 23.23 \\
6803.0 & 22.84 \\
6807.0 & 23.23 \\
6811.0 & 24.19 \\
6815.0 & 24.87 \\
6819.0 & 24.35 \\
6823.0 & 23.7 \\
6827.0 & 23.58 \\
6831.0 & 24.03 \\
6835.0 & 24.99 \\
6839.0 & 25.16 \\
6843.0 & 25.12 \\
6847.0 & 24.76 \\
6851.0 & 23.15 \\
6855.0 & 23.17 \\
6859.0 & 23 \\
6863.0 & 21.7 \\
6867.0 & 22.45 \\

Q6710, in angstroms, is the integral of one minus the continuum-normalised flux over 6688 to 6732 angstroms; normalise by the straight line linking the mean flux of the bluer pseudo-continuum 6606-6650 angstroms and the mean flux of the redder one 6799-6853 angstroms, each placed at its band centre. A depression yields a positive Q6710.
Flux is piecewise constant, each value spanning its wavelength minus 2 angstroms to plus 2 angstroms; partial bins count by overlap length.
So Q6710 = 4.1 angstroms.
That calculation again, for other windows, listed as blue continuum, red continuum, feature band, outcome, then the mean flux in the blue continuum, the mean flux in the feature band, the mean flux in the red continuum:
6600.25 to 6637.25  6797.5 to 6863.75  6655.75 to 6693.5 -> 2.3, 28.3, 25.5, 23.9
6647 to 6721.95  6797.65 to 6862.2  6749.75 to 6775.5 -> 0.7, 25.5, 24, 23.9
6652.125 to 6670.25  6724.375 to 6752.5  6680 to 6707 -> 1.4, 26.3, 24.1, 24.3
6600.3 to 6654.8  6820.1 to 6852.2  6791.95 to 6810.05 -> 1.2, 28.4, 23.4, 24.3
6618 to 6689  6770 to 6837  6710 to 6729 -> 1.5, 27.1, 23.7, 23.8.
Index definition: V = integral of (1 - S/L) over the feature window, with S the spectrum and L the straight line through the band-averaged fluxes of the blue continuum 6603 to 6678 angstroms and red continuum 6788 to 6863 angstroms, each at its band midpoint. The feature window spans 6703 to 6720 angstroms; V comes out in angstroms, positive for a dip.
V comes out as 1.0 angstroms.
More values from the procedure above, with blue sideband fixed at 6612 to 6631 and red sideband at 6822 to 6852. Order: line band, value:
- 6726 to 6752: 1.7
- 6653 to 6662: 0.6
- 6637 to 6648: -0.3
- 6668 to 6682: 0.1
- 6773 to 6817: 2.4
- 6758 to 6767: 0.4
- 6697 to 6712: 0.8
